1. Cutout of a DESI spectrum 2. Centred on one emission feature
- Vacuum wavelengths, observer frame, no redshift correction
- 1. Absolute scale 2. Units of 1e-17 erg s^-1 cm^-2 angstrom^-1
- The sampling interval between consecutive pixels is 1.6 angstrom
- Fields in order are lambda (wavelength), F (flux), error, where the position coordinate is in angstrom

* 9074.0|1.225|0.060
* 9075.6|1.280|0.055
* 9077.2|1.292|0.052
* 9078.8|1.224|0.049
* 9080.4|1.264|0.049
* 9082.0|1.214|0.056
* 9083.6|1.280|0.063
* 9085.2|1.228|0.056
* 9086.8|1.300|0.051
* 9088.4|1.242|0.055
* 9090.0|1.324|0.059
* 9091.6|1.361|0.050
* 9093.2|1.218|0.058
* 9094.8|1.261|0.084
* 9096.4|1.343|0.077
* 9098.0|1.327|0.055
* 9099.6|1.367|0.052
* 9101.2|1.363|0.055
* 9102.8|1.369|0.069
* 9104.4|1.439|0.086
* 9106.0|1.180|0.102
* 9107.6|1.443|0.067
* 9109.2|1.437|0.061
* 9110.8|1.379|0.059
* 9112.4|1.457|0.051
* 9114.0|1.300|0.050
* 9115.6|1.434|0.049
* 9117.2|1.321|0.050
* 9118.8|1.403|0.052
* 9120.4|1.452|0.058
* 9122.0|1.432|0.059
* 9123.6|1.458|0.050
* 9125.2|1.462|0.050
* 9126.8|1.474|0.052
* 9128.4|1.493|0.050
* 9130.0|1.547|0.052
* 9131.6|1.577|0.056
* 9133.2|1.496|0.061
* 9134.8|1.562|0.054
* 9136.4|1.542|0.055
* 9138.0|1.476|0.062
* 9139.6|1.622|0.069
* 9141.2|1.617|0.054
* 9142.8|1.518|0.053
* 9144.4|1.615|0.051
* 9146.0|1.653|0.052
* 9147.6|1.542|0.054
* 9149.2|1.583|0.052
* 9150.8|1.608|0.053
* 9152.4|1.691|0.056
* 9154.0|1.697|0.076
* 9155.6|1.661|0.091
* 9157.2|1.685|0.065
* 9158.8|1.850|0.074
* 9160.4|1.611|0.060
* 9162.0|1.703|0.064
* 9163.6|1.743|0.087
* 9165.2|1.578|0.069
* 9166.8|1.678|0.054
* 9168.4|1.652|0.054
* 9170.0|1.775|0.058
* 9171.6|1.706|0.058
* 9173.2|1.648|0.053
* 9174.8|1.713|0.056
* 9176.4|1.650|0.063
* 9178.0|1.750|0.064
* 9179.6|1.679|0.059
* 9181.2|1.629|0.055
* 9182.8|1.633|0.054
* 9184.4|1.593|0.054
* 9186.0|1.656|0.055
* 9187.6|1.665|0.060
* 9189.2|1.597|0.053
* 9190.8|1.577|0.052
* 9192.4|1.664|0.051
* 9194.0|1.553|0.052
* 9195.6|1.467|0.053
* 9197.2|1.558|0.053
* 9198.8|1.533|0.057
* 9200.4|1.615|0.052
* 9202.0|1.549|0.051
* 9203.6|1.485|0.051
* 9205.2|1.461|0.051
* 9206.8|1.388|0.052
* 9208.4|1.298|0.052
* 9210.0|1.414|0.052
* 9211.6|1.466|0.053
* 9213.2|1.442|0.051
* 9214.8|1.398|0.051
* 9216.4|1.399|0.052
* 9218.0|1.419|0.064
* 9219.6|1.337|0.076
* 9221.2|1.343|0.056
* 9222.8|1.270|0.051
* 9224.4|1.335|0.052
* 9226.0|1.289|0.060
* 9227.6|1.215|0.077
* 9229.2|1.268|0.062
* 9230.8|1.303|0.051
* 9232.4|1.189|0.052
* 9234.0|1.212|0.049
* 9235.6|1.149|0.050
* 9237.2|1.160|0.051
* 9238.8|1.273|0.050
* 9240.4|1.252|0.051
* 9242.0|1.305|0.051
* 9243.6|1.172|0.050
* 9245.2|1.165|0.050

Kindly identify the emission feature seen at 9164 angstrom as Mg II 2798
